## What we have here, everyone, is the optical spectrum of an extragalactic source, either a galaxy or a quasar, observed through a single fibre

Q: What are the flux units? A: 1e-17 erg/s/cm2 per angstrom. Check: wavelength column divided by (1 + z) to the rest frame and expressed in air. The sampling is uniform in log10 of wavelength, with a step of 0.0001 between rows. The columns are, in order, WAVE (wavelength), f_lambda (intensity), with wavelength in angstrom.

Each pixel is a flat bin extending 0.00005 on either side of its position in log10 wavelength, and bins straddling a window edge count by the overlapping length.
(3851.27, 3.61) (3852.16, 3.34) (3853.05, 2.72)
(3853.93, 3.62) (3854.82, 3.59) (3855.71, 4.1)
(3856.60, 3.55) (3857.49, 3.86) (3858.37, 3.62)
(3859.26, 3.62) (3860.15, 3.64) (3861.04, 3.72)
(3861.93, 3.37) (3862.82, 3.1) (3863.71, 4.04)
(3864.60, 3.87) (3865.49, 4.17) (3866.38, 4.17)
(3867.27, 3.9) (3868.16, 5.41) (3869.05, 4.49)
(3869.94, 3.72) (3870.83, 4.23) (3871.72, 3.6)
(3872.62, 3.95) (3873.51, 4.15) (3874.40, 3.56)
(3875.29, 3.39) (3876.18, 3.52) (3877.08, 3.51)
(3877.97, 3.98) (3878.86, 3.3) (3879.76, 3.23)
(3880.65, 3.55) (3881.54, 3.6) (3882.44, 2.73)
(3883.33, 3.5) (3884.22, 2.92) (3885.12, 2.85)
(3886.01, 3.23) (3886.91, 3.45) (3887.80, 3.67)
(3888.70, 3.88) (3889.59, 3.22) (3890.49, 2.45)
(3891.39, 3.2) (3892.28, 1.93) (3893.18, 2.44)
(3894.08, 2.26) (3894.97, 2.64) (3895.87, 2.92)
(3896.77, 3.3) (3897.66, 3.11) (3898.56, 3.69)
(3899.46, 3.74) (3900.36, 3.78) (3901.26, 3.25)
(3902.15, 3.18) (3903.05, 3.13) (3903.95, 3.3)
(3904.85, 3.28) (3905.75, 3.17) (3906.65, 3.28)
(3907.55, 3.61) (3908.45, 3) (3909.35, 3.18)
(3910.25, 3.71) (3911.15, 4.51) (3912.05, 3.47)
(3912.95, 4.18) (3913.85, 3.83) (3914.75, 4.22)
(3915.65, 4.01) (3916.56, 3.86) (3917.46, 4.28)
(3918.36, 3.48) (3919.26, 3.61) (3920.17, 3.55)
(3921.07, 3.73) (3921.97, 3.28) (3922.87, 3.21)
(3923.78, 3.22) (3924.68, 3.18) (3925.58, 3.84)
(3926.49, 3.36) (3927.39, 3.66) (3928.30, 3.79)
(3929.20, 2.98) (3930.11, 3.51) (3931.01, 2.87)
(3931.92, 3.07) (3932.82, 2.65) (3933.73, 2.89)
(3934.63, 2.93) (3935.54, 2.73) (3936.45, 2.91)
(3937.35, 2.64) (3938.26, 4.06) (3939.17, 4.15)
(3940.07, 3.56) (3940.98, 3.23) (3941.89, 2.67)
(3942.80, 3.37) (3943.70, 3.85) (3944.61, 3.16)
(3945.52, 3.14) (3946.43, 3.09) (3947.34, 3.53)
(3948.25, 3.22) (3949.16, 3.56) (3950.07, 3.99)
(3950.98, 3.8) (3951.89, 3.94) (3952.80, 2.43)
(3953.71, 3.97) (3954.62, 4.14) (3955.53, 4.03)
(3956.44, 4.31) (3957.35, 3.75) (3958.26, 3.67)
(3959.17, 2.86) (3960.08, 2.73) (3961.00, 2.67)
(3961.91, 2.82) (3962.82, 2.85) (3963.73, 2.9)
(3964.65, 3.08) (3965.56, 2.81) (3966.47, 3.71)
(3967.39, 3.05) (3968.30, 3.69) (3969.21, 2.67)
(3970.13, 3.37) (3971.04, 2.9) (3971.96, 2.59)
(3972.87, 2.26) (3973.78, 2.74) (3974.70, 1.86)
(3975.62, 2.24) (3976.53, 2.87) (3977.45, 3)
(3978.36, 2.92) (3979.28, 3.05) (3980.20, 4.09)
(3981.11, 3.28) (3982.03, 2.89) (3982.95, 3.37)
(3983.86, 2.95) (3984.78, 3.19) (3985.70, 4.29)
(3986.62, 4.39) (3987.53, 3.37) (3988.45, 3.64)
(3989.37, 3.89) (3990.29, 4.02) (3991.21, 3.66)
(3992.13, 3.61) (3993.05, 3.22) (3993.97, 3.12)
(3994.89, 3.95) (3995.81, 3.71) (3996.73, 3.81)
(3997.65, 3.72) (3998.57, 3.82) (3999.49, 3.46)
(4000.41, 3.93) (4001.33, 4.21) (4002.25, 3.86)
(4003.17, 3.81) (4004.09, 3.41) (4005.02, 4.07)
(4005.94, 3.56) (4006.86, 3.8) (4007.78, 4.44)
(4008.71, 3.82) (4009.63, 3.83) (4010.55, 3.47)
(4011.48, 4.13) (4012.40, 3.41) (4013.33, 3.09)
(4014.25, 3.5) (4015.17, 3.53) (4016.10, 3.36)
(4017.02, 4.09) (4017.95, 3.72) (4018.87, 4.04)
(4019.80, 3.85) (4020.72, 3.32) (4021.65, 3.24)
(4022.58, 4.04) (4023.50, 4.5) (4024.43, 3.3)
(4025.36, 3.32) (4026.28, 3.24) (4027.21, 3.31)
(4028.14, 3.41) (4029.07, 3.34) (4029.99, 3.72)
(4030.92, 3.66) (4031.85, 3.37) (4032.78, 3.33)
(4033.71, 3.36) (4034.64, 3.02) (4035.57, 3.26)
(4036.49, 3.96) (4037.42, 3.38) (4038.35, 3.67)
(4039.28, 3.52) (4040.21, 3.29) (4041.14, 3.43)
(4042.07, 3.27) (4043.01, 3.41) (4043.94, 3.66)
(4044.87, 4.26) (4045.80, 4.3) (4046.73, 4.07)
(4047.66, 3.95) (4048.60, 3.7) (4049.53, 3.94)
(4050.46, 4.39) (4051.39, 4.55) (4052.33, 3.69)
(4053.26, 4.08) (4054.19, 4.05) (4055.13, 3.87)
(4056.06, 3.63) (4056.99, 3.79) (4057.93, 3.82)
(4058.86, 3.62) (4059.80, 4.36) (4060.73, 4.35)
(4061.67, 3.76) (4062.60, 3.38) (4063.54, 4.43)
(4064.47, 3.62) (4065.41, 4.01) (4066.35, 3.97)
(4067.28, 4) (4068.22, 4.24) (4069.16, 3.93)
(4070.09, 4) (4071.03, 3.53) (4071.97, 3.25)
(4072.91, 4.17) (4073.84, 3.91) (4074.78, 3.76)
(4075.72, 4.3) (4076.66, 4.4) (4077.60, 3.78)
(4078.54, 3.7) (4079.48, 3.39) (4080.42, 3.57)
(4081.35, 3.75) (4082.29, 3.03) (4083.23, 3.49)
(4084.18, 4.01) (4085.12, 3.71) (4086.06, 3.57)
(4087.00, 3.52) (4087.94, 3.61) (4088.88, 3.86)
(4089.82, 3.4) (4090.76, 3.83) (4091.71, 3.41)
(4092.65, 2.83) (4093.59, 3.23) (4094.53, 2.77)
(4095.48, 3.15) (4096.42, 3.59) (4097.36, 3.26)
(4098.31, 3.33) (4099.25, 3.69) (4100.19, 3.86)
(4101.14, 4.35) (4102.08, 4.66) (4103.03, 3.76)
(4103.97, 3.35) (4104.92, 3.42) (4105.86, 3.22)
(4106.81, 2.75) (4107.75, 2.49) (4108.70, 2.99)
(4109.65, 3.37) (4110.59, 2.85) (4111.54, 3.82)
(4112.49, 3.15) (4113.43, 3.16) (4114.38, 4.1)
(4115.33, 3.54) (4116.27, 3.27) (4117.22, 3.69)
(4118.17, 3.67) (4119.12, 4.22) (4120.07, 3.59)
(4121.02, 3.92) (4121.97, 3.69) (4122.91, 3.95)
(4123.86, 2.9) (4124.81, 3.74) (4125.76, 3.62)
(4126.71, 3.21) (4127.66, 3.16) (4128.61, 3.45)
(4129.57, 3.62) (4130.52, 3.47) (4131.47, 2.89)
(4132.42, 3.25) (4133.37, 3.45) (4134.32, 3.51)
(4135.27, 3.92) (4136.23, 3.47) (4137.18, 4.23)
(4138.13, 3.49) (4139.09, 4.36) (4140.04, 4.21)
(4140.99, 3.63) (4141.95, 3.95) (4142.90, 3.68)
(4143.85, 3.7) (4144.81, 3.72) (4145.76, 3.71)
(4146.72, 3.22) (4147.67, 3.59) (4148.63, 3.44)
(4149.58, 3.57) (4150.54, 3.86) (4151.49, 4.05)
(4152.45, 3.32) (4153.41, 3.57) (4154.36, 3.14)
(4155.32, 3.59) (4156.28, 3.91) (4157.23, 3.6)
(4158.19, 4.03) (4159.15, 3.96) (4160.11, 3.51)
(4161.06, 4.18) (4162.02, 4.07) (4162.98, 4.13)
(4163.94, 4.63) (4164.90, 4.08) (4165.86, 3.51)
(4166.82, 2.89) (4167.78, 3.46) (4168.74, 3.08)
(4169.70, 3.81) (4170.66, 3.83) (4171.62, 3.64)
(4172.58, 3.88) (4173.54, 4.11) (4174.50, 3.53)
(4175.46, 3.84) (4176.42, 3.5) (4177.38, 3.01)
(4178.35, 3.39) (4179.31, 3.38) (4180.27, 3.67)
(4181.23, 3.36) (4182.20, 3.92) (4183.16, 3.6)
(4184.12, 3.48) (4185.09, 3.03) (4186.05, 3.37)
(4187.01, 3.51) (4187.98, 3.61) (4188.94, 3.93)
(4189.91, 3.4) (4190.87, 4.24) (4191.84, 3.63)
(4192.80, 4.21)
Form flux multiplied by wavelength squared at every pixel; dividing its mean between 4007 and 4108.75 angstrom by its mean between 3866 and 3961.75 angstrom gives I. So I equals 1.15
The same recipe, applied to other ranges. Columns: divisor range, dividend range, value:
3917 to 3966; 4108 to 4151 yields 1.17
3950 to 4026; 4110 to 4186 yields 1.13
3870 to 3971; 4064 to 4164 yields 1.19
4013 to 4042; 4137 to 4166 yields 1.14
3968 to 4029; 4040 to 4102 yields 1.12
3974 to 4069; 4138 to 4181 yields 1.08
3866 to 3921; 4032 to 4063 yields 1.16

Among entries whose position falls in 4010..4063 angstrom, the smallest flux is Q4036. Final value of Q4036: 3.02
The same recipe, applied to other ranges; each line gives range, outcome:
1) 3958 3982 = 1.86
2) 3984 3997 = 3.12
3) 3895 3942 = 2.64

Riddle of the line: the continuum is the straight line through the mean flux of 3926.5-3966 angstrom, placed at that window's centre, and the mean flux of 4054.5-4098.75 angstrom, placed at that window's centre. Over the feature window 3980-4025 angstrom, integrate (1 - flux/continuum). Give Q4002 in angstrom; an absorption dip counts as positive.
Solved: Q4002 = -2.7 angstrom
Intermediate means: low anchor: 3.3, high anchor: 3.7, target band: 3.69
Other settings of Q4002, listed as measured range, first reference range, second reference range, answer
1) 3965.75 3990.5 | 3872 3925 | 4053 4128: 2.22 angstrom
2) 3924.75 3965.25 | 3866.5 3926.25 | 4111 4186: 2.16 angstrom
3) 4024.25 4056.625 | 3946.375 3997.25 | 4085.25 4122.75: -2.33 angstrom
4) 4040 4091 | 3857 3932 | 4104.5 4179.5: -3.79 angstrom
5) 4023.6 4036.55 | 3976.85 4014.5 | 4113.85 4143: 0.77 angstrom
